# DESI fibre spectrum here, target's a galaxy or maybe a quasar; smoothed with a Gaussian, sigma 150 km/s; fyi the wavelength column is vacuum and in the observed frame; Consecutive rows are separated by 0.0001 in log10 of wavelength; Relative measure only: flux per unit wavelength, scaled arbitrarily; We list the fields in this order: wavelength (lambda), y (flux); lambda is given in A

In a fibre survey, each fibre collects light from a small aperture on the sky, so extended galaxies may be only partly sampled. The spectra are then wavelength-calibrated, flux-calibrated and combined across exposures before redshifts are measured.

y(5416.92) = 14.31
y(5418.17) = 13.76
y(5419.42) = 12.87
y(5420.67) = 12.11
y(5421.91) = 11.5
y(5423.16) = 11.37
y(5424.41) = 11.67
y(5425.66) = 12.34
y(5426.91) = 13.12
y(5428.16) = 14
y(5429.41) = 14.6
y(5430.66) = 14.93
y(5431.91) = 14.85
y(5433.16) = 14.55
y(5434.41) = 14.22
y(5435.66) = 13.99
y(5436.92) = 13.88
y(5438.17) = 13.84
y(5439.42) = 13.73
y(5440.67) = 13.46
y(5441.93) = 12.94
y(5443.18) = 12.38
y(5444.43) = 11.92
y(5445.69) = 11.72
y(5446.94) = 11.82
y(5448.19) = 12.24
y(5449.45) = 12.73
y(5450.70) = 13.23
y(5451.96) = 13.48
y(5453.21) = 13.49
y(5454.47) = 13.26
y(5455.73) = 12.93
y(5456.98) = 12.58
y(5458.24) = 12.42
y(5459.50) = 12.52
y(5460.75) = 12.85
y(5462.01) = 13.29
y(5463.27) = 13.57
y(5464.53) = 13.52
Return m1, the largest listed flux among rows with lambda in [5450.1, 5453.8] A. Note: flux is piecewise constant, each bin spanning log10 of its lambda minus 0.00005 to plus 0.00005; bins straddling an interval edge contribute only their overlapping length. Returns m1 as 13.49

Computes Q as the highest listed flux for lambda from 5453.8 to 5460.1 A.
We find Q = 13.26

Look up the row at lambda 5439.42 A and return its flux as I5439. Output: 13.73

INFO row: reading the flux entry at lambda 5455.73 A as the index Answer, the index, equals 12.93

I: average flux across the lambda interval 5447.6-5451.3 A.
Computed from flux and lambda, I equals 12.7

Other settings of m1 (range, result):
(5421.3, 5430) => 14.6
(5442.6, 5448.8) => 12.38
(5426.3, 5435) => 14.93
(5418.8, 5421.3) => 12.87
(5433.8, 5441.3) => 14.22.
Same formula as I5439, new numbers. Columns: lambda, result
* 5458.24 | 12.42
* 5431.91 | 14.85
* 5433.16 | 14.55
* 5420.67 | 12.11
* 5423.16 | 11.37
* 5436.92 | 13.88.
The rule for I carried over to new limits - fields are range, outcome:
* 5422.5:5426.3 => 11.8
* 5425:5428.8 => 13.1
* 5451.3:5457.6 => 13.1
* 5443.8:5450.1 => 12.1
